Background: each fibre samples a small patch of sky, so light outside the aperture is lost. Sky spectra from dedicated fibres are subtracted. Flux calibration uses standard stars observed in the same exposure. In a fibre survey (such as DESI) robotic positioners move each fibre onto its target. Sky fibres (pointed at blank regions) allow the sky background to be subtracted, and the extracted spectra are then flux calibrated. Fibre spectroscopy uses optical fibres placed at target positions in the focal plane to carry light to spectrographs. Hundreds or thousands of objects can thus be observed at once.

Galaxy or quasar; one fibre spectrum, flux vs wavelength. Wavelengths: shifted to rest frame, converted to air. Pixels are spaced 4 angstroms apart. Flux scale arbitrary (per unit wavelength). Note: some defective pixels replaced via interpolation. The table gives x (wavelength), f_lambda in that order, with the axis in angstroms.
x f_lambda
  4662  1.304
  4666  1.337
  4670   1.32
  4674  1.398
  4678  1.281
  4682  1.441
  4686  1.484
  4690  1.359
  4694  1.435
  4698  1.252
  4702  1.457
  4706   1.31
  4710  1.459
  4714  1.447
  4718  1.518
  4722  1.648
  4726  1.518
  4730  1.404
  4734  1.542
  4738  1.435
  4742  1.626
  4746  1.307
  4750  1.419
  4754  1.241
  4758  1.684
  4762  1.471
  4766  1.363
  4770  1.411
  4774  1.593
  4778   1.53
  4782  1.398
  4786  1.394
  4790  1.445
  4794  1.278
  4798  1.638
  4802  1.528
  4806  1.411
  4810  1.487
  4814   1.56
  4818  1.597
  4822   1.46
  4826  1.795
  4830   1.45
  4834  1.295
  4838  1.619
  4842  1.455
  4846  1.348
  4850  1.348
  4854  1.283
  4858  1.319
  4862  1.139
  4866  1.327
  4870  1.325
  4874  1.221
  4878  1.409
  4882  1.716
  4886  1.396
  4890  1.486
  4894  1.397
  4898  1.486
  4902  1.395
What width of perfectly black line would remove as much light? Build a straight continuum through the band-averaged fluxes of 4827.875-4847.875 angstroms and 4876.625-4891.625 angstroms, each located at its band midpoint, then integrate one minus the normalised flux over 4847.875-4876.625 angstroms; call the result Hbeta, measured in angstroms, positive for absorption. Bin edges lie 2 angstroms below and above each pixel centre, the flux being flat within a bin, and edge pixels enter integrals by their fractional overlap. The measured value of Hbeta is 3.7 angstroms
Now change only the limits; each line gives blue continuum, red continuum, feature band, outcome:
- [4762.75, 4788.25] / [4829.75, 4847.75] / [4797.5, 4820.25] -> -1.40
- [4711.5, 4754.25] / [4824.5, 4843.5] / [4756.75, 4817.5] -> 0.69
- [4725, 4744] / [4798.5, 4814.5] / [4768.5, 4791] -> 0.60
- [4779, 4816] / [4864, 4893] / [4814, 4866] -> 0.32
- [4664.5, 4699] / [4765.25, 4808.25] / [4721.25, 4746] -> -1.61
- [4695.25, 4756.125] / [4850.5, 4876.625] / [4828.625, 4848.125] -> -1.88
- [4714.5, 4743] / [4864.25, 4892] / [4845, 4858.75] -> 1.04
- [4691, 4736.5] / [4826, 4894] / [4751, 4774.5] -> -0.29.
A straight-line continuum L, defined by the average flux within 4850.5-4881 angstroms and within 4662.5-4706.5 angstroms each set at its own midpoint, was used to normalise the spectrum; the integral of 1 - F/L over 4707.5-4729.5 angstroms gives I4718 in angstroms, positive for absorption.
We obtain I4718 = -2.4 angstroms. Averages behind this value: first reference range 1.37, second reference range 1.31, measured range 1.51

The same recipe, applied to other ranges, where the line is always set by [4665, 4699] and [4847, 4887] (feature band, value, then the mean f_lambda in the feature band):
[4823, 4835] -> -1.6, 1.53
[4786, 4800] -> -0.9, 1.45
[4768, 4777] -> -1.0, 1.51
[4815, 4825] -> -1.5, 1.56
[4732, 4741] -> -0.9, 1.5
